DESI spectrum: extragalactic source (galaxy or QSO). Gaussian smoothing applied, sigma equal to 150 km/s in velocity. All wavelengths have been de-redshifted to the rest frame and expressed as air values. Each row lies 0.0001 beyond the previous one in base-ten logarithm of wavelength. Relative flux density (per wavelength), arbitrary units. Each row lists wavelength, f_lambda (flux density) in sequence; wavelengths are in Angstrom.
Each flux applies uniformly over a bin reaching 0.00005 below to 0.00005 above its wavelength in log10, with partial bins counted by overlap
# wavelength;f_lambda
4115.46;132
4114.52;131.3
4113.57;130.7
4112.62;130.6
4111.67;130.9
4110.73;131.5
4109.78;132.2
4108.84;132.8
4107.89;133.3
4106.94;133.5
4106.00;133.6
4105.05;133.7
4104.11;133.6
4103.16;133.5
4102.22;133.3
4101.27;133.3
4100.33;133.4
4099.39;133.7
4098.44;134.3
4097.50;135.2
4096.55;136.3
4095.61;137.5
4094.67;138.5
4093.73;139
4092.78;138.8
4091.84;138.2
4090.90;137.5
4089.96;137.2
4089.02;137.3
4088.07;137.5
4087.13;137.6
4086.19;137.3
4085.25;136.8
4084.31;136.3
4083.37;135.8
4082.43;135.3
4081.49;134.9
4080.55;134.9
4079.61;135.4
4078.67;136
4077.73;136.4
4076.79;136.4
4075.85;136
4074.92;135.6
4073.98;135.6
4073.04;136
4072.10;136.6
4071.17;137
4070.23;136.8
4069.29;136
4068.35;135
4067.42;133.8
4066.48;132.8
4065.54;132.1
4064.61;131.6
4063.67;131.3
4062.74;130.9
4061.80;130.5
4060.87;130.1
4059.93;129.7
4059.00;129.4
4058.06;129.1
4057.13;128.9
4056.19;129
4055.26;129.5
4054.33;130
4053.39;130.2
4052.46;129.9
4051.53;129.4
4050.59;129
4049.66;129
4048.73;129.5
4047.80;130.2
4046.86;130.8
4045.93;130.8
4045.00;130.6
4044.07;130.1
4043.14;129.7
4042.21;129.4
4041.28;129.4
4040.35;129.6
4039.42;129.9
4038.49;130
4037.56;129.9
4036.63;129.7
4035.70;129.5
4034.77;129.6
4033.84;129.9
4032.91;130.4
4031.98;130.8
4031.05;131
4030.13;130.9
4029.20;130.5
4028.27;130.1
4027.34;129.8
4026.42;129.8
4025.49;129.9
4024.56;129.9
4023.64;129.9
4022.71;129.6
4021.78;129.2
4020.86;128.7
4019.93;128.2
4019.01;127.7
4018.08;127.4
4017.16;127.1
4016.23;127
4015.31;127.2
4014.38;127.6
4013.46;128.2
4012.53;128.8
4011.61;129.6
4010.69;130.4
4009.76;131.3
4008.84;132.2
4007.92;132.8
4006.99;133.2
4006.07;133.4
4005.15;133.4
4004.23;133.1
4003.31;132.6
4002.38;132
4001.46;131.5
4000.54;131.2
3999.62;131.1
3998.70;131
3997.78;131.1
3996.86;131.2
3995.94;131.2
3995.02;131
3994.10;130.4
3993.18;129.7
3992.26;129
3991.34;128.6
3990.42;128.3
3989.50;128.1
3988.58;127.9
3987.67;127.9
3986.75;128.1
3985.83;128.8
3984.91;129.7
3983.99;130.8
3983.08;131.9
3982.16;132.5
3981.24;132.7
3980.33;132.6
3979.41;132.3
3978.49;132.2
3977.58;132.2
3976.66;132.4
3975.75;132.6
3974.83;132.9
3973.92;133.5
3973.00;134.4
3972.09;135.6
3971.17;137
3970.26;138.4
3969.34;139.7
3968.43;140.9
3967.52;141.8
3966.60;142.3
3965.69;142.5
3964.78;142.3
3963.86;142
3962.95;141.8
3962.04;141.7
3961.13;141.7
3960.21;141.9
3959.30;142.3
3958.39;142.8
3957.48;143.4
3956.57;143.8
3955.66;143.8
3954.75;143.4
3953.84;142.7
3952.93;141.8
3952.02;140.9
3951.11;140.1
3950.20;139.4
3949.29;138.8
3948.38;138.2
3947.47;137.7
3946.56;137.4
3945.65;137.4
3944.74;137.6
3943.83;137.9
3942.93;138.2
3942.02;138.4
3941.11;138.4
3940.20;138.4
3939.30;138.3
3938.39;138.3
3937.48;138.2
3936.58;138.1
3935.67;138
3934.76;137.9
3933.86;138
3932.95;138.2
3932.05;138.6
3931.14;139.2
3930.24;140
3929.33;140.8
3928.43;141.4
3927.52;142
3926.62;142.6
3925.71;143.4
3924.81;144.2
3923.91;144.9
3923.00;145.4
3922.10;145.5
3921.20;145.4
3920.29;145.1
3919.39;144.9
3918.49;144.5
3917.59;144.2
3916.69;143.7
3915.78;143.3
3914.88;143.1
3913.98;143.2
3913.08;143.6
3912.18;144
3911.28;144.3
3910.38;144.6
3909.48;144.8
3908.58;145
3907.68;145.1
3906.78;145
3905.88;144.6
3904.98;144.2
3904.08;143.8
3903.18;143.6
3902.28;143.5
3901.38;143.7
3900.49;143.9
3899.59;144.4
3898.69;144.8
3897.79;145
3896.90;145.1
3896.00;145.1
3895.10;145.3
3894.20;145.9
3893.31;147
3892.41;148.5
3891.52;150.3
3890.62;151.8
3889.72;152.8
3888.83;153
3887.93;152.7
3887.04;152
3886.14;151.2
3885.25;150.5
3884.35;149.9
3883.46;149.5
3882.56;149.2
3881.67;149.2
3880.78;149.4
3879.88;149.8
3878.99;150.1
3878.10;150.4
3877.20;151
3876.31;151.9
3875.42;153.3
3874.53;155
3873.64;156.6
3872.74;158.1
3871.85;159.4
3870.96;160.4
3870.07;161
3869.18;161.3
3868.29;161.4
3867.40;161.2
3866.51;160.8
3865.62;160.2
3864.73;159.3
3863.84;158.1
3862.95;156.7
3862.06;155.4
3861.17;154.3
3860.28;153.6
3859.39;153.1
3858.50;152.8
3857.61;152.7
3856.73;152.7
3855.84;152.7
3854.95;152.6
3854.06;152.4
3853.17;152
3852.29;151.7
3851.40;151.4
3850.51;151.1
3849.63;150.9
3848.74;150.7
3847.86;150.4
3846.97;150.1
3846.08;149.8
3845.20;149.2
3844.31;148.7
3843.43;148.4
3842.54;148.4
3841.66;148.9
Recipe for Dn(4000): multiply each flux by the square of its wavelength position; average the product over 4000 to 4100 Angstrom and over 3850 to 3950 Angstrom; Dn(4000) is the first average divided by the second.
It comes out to 0.97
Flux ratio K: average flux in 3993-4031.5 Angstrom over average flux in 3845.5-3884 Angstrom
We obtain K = 0.8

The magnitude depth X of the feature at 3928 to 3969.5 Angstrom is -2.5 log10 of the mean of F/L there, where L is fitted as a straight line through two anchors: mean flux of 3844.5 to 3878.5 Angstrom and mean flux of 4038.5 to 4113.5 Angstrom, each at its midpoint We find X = 0.044 mag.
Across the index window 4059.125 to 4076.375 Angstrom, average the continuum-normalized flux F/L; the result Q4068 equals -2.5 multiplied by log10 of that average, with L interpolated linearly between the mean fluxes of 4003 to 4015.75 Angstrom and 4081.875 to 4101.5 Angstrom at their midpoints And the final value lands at 0.01 mag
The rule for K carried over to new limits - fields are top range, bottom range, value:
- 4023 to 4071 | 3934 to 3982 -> 0.94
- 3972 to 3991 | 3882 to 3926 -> 0.90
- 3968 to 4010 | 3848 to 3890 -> 0.86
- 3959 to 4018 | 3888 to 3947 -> 0.93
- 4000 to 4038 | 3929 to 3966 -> 0.93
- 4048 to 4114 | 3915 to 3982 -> 0.96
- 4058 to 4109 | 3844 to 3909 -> 0.89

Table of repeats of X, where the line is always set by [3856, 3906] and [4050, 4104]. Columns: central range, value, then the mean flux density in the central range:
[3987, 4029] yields 0.08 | 130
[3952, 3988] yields 0.05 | 137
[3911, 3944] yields 0.05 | 141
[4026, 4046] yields 0.06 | 130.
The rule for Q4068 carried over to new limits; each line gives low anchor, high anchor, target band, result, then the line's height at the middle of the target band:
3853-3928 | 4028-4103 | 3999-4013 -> 0.06 mag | 139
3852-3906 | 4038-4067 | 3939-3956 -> 0.03 mag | 143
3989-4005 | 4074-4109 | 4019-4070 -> 0.02 mag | 133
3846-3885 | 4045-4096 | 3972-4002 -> 0.09 mag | 142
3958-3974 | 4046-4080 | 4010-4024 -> 0.06 mag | 136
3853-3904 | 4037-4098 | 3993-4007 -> 0.07 mag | 140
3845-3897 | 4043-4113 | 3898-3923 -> 0.04 mag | 149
